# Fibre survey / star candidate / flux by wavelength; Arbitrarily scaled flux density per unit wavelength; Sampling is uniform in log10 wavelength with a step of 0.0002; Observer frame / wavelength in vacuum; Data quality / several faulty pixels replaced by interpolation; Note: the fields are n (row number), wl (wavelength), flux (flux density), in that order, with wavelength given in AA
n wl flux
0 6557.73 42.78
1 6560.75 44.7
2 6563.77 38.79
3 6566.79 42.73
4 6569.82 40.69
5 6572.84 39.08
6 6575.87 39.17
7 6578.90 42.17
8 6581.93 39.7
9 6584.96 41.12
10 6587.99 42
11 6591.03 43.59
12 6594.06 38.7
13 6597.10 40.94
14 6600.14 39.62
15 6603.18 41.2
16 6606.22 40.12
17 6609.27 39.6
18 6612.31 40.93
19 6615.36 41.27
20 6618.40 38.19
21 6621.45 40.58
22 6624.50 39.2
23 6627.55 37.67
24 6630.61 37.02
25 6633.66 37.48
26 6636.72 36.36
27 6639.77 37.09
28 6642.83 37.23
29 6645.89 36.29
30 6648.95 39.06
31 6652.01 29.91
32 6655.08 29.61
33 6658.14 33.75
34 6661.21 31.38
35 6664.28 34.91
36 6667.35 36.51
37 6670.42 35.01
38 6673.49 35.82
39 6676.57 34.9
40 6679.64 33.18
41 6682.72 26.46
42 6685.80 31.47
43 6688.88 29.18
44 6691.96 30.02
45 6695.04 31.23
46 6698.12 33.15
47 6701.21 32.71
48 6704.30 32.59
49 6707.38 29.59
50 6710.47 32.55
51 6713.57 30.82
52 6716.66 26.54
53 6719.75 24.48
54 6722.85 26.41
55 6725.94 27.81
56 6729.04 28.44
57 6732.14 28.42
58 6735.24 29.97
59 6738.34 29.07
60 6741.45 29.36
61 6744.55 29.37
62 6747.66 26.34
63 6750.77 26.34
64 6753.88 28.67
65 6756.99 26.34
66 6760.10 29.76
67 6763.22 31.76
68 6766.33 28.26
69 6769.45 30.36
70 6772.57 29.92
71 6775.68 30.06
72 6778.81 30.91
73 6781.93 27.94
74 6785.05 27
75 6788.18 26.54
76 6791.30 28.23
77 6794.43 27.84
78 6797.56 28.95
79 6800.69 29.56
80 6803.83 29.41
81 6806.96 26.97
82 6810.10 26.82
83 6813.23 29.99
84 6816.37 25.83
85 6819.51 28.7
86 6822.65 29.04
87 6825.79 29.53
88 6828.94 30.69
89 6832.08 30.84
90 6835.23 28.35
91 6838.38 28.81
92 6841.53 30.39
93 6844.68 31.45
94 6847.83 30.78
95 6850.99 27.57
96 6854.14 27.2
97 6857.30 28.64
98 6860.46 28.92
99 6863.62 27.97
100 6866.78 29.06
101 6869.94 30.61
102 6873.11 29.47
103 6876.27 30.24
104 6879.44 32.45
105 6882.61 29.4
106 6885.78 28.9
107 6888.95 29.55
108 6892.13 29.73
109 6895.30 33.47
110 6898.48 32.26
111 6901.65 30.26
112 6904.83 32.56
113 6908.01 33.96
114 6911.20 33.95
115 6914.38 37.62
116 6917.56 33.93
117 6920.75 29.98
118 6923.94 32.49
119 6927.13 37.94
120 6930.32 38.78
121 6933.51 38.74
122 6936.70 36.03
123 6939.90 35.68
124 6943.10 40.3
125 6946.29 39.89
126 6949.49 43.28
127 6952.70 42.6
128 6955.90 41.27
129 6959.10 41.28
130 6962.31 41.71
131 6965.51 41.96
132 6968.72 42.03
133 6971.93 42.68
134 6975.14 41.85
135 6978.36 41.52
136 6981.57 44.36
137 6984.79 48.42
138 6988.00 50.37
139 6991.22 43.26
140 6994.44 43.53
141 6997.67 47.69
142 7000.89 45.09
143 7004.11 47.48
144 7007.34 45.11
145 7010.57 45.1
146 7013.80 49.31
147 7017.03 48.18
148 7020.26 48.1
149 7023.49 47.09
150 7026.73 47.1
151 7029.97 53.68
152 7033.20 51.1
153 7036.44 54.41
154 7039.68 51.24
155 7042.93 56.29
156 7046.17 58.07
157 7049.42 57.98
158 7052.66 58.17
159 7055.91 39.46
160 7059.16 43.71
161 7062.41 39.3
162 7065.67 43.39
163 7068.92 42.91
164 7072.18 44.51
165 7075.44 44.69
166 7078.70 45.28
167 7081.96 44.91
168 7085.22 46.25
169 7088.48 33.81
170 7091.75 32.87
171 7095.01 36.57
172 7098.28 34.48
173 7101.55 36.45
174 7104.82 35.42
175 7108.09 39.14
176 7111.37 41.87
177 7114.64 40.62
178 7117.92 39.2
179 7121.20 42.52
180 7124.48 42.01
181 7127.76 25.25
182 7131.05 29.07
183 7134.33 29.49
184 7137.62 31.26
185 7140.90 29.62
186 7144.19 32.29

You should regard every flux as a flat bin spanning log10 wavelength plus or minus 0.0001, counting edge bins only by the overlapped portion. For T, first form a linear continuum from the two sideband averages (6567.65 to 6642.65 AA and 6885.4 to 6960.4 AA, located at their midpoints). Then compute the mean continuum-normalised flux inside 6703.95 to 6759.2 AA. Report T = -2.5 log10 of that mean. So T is 0.318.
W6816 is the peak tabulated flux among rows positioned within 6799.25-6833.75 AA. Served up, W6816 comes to 30.84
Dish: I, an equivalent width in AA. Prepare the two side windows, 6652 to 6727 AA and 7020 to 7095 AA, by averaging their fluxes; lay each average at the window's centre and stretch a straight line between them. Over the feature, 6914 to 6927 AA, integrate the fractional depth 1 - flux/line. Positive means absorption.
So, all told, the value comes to 2.4 AA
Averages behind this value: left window 31.2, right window 46.9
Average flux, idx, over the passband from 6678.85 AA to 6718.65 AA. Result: 30.6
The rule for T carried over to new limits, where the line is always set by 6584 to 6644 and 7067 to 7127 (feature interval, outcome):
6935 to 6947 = 0.06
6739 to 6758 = 0.38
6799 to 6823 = 0.37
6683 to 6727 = 0.31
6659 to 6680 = 0.15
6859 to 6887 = 0.32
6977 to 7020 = -0.16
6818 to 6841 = 0.32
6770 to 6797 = 0.35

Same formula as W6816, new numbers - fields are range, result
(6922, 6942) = 38.78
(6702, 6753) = 32.59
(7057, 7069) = 43.71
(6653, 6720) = 36.51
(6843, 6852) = 31.45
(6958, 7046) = 56.29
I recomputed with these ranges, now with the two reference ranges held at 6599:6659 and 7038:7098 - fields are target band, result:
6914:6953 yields 5.1 AA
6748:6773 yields 7.0 AA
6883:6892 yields 2.7 AA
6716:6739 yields 6.9 AA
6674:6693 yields 3.7 AA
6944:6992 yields 0.5 AA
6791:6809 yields 5.4 AA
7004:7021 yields -1.1 AA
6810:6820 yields 3.2 AA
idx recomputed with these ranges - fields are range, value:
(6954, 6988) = 43.1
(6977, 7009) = 45.7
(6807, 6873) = 29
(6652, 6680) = 33.7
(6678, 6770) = 29.3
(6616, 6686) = 35.3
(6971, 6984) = 42.9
